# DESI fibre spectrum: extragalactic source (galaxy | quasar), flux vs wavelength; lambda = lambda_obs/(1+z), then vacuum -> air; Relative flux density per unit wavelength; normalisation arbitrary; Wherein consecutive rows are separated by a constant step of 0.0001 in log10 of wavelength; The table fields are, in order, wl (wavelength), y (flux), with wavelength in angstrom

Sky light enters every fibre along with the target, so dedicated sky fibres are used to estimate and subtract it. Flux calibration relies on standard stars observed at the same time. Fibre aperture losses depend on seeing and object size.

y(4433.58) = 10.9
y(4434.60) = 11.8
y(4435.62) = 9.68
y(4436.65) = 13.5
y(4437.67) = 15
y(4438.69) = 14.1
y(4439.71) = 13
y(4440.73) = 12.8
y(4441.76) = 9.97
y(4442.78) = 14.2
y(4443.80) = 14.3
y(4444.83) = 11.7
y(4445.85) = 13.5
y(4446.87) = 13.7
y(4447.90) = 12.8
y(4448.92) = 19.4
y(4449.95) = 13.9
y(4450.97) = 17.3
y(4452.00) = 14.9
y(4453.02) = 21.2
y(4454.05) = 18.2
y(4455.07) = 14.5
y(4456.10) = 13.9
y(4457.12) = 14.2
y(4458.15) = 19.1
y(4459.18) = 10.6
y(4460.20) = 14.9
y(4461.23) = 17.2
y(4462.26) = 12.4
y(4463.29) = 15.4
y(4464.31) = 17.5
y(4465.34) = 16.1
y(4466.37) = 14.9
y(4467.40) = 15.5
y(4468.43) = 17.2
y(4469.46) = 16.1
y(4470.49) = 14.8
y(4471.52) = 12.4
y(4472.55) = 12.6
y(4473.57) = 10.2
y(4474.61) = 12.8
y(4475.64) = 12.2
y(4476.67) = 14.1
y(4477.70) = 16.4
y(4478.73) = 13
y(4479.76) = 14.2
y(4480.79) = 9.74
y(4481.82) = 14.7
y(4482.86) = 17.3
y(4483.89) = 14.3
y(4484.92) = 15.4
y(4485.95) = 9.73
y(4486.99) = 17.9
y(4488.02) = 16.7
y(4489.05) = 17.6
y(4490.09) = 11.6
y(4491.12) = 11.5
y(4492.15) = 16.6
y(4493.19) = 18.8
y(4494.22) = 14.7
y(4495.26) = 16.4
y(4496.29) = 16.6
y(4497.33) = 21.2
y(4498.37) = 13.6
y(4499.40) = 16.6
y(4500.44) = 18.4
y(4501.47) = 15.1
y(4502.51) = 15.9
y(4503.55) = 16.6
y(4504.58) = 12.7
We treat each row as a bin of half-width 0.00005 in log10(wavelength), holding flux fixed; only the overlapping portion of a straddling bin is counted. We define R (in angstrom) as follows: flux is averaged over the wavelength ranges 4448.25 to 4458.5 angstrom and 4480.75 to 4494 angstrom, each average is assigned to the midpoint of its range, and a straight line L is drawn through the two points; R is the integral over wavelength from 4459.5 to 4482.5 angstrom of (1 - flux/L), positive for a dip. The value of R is 2.1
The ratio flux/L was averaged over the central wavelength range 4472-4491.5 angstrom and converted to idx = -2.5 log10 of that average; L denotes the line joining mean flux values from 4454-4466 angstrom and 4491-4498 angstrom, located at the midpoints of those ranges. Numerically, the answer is 0.17 mag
